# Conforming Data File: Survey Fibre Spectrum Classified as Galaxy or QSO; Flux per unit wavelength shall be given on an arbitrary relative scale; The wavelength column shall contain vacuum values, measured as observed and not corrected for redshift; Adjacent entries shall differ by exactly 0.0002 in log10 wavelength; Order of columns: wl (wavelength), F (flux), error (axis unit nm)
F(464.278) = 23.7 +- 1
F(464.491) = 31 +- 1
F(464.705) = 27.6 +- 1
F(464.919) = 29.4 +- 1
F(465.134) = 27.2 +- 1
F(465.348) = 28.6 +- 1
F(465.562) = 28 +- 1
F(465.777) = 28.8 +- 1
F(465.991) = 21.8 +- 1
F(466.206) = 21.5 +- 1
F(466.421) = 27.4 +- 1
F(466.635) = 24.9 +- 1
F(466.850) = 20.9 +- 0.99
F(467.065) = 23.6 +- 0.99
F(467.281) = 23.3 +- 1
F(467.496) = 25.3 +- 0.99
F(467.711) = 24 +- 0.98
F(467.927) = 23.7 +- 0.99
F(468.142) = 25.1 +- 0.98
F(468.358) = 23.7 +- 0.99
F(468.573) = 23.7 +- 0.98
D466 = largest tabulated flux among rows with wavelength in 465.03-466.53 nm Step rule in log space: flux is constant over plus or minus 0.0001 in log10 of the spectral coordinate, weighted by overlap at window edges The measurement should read 28.8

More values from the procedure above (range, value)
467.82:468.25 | 25.1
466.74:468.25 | 25.3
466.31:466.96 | 27.4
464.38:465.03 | 31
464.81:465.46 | 29.4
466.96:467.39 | 23.6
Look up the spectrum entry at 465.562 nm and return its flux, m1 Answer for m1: 28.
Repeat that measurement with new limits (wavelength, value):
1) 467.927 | 23.7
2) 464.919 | 29.4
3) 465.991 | 21.8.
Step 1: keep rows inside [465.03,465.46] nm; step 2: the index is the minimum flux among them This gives 27.2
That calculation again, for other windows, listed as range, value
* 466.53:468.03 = 20.9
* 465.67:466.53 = 21.5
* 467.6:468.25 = 23.7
